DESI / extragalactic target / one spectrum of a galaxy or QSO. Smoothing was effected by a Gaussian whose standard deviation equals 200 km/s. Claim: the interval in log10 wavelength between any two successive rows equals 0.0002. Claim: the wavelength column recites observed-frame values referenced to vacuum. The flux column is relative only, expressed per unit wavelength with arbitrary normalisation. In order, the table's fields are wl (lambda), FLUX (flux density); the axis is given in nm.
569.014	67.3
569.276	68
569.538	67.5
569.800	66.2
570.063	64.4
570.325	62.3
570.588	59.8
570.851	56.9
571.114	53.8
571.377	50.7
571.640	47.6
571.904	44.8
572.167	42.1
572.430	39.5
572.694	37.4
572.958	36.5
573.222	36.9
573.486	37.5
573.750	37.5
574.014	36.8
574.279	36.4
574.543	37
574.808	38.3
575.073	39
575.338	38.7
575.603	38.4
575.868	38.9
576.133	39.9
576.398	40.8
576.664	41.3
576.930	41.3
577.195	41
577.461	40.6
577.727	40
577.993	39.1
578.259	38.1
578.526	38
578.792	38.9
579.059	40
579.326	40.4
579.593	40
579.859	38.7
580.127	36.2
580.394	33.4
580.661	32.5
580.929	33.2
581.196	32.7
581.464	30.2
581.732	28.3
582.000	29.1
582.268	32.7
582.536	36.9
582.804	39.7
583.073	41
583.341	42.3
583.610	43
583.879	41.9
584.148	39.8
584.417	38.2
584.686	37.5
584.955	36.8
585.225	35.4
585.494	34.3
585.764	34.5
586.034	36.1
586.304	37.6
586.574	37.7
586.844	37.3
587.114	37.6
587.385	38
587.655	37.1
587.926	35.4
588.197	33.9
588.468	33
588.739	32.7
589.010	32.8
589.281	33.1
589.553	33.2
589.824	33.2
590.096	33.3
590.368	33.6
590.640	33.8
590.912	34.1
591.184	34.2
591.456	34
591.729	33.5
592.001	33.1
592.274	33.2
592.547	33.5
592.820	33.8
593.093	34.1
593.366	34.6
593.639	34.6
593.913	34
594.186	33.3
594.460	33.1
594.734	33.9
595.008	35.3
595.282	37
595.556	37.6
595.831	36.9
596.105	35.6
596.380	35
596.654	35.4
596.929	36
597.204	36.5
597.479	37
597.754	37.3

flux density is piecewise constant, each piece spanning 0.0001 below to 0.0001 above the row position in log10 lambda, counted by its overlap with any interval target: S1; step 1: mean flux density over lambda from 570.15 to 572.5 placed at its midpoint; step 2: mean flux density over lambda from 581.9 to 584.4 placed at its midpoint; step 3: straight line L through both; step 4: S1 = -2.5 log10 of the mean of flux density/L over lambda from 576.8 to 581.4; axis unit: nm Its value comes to 0.142 mag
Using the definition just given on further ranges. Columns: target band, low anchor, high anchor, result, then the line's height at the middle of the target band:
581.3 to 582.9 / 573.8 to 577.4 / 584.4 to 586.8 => 0.14 mag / 37.3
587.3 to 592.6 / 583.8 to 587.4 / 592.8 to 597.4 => 0.07 mag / 36.3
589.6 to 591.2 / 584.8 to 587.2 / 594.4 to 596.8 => 0.07 mag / 36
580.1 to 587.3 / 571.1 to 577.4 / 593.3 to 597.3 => 0.05 mag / 38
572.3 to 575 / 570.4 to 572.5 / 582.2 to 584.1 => 0.27 mag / 48.1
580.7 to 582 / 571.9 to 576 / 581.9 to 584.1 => 0.24 mag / 38.5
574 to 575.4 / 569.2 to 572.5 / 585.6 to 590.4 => 0.33 mag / 51.1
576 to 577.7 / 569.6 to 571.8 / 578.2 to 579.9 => 0.08 mag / 44.1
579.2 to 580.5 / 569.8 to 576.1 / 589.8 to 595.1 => 0.08 mag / 40.6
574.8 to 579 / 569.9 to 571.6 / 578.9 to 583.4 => 0.13 mag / 44.6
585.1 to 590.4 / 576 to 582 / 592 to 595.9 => 0.02 mag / 35.7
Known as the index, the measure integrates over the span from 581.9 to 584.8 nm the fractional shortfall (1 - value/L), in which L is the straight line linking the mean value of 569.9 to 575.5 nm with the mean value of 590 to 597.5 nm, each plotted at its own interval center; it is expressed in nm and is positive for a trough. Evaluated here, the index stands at 0.07 nm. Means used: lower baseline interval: 44.5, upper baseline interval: 34.6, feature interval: 38.5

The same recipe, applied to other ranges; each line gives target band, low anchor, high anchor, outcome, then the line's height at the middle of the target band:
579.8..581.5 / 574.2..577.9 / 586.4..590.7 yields 0.18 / 37.7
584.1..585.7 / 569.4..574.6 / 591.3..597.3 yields 0.14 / 40.2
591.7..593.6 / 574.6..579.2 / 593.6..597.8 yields 0.13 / 36.2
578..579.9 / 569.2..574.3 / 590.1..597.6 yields 0.23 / 44.4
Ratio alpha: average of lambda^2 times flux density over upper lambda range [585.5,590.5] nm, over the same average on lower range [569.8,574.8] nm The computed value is 0.81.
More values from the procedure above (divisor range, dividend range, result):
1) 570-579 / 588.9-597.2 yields 0.86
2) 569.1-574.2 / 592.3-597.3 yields 0.76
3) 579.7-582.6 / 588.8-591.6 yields 1.05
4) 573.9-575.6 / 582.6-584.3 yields 1.12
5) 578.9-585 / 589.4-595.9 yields 0.96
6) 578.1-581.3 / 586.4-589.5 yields 0.98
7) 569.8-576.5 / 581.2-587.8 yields 0.87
